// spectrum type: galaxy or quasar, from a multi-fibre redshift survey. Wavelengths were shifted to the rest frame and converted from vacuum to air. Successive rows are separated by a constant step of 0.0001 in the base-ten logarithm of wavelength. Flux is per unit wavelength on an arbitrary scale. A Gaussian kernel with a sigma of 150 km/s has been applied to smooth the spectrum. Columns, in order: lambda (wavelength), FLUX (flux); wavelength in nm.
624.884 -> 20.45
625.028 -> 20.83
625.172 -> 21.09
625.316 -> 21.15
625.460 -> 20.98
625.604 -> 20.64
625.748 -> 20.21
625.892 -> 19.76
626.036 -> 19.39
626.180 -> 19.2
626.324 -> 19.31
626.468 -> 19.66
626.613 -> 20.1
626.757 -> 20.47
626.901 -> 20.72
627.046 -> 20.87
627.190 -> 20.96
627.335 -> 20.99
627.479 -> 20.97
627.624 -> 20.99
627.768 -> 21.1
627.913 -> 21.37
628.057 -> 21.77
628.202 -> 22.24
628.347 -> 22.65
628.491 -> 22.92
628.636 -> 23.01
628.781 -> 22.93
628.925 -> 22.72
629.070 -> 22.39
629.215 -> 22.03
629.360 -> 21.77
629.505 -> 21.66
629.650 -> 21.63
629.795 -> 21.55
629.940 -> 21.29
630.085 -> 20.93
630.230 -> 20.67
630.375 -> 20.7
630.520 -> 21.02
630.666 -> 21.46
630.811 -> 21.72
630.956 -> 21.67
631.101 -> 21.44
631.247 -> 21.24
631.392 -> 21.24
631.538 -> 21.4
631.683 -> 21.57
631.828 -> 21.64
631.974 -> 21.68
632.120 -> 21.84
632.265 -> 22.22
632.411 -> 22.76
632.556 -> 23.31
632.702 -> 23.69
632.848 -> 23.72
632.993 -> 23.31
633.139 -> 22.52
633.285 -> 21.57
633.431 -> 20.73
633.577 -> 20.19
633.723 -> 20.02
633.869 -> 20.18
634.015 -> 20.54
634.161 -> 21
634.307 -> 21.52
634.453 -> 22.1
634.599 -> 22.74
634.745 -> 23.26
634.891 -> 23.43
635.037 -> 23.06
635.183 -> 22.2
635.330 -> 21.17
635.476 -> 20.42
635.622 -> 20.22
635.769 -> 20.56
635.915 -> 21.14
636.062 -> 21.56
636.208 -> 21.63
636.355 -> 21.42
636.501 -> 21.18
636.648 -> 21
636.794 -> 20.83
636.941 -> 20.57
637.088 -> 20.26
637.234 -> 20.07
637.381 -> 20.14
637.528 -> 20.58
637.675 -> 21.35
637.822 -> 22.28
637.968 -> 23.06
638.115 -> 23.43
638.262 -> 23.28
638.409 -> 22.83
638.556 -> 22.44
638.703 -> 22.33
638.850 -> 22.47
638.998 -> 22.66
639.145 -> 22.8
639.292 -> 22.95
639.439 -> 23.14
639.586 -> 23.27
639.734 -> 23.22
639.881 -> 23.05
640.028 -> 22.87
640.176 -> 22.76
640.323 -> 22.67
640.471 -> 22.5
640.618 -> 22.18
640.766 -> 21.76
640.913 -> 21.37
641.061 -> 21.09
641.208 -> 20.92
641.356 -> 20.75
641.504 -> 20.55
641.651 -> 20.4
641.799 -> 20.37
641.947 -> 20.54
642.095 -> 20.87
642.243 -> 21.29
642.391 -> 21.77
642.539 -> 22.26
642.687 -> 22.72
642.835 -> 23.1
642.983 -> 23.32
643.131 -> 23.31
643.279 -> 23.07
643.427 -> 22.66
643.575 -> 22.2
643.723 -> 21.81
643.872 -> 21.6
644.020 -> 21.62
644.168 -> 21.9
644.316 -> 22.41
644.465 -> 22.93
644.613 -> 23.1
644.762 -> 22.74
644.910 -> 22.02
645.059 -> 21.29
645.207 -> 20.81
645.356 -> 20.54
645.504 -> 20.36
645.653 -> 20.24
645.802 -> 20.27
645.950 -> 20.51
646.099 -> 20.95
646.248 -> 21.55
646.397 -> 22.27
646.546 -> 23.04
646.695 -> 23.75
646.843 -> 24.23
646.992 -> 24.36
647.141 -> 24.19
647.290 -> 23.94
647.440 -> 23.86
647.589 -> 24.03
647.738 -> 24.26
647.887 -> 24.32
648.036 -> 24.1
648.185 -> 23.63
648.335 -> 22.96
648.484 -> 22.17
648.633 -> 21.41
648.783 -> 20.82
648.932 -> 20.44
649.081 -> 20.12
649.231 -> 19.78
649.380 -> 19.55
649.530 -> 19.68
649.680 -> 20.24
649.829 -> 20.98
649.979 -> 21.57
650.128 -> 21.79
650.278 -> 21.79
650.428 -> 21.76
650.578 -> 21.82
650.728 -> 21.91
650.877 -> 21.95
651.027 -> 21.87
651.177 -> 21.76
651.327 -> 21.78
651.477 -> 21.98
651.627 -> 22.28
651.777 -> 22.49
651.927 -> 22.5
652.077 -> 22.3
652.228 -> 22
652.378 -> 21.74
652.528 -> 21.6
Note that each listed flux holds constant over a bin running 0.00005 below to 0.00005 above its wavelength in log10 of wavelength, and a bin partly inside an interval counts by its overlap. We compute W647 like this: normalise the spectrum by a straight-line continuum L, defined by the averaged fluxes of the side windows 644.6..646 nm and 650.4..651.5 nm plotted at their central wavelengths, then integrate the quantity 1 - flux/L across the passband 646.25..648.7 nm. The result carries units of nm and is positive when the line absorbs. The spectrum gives -0.24 nm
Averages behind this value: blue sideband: 21.1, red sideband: 21.9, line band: 23.5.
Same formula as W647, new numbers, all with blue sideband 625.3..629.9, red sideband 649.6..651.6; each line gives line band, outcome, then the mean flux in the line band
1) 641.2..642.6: 0.033 nm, 21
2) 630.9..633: -0.086 nm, 22.2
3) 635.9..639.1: -0.043 nm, 21.7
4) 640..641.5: -0.024 nm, 21.8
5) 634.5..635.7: -0.040 nm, 22.1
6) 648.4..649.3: 0.033 nm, 20.8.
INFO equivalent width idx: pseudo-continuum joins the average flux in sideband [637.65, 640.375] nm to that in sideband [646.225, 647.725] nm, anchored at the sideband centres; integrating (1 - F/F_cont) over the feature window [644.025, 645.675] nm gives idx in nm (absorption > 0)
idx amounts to 0.119 nm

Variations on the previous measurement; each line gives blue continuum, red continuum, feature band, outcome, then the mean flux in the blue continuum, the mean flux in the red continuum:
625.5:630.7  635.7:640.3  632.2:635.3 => -0.065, 21.2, 22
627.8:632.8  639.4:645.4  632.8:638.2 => 0.114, 21.9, 22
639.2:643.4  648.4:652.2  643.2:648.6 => -0.187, 22.1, 21.4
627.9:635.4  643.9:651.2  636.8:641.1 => -0.048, 21.9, 22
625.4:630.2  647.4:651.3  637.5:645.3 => -0.203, 21.2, 21.9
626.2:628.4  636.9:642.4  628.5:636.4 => -0.166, 20.9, 21.9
